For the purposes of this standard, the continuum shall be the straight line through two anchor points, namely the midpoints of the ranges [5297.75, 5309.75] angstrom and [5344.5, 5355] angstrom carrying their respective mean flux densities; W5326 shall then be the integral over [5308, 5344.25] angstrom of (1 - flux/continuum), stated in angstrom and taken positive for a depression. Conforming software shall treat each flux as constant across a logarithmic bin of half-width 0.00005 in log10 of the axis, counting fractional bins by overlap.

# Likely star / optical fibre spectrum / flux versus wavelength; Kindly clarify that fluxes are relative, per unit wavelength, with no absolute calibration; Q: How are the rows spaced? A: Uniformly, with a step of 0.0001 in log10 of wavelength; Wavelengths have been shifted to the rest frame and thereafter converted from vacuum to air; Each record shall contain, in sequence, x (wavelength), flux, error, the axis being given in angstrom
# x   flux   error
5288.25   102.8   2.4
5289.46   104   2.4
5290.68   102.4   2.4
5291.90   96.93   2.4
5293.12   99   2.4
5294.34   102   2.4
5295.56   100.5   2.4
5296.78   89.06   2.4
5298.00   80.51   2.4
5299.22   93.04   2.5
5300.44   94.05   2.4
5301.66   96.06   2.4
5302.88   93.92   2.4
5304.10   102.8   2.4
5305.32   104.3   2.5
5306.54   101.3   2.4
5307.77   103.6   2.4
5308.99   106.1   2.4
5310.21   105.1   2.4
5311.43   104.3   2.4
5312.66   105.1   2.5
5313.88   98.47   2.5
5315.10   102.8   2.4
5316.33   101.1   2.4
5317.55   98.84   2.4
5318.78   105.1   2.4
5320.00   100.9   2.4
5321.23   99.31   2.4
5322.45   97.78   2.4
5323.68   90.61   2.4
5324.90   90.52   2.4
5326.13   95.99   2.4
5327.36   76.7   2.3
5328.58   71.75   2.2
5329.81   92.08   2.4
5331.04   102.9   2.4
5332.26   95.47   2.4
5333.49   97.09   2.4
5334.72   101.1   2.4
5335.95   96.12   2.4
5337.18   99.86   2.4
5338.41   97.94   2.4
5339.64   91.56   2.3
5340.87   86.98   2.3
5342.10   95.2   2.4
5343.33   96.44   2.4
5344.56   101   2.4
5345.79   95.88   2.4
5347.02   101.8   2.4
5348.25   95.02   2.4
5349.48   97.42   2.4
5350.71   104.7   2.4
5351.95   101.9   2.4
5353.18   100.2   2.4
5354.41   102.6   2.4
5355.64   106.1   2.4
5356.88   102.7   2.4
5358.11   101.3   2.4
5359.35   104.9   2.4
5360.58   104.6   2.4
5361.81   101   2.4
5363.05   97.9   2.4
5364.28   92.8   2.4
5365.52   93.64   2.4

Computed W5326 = 0.8 angstrom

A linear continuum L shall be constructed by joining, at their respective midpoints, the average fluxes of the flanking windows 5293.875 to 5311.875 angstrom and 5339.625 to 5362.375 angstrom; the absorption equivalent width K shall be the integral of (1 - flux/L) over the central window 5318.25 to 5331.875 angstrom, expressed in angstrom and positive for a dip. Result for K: 0.8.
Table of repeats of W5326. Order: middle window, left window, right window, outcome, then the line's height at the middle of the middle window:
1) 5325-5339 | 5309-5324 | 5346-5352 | 1.0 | 100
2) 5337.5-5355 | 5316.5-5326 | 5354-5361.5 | 0.7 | 102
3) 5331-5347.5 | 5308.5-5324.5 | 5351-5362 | 0.9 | 102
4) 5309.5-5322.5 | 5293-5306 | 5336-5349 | -0.8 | 96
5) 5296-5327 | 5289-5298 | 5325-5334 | -1.4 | 94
